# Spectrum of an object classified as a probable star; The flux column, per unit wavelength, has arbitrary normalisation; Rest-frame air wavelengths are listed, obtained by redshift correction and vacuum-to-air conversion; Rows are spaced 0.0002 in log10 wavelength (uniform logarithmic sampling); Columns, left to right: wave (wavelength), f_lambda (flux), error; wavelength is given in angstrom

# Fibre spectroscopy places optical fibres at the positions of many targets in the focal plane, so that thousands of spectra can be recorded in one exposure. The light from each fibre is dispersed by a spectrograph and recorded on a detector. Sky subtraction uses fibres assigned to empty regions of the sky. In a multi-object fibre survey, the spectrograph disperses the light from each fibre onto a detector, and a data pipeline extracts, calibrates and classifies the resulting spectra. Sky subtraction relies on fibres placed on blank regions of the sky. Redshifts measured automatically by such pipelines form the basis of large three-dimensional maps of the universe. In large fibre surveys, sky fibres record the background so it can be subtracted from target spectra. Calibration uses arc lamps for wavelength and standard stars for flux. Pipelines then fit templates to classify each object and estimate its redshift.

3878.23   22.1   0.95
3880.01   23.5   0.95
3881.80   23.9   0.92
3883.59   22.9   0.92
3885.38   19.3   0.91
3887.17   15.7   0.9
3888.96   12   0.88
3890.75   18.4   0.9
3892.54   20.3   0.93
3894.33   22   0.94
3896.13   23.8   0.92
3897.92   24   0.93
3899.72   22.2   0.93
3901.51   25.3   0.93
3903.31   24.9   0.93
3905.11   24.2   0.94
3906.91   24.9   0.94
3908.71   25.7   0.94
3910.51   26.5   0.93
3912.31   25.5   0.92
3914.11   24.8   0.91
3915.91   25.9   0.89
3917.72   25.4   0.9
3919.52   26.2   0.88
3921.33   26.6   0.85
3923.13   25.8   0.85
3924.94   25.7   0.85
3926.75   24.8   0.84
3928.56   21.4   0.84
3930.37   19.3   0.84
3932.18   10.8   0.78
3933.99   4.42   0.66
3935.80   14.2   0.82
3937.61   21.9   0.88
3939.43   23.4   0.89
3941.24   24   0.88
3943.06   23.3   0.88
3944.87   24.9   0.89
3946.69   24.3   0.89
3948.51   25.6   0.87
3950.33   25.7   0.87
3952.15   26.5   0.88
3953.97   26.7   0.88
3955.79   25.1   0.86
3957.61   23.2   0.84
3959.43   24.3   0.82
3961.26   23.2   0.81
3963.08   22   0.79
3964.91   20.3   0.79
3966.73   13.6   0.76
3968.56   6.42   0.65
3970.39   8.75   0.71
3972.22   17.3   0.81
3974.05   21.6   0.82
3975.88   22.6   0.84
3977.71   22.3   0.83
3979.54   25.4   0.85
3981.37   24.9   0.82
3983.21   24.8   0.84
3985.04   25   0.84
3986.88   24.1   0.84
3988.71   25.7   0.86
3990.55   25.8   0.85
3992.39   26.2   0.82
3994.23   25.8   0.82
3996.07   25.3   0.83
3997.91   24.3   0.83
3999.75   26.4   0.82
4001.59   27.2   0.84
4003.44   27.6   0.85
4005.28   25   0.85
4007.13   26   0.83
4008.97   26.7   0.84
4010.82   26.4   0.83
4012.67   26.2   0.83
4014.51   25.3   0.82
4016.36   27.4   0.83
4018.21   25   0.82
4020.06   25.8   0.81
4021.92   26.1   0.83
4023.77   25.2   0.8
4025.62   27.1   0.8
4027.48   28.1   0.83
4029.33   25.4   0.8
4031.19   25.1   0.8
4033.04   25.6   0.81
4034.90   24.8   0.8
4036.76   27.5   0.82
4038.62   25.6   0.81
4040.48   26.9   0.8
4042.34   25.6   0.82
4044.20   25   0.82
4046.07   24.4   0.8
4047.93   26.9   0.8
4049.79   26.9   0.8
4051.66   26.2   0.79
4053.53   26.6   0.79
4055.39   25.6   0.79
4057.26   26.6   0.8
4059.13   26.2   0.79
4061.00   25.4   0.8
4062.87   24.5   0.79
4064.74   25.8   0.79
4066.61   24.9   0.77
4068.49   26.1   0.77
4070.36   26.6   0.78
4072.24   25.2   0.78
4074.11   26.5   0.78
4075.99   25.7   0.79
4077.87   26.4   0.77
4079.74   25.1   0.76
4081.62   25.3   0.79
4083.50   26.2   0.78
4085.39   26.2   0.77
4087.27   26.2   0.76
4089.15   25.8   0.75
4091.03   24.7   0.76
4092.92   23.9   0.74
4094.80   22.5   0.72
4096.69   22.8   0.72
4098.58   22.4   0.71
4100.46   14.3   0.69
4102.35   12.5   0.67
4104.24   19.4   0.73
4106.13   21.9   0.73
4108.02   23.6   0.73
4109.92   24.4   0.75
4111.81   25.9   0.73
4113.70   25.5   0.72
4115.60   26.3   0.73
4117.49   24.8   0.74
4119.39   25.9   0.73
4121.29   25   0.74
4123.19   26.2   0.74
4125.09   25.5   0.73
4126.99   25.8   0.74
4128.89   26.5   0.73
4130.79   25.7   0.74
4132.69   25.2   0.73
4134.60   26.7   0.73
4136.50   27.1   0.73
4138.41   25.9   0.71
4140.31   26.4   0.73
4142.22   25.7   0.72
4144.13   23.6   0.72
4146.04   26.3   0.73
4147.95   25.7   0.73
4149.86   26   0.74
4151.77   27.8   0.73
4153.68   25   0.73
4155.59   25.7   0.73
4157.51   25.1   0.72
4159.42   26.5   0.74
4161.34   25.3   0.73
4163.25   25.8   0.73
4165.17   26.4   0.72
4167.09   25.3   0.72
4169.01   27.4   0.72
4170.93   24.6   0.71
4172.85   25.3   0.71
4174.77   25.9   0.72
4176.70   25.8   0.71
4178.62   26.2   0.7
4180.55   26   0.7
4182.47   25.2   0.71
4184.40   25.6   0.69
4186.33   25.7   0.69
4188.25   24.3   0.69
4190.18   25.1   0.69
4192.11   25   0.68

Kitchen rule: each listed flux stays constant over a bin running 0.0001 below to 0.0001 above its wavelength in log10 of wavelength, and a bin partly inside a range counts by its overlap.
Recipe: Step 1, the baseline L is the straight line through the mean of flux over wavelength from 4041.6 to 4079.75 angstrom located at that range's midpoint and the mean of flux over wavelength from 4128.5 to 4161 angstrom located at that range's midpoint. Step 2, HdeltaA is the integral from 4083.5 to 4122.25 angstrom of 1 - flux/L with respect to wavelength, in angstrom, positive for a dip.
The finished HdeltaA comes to 3.9 angstrom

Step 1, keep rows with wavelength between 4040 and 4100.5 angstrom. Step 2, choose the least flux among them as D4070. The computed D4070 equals 14.3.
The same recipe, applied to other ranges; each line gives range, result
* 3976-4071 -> 22.3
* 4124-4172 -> 23.6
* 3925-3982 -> 4.42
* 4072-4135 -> 12.5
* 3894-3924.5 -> 22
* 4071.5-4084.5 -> 25.1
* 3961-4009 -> 6.42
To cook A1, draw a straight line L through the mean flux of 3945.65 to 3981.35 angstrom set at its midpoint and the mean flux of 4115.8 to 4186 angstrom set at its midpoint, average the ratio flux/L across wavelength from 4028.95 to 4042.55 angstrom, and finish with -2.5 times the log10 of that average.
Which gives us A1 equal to -0.122 mag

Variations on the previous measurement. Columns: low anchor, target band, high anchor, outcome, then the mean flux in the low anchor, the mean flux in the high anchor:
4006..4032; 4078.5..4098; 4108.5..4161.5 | 0.05 mag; 26.1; 25.8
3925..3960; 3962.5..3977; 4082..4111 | 0.31 mag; 21.9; 22.5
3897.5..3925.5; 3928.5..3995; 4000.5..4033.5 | 0.19 mag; 25.2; 26.2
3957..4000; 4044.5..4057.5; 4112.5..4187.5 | -0.11 mag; 22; 25.8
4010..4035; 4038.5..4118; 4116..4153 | 0.06 mag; 26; 25.9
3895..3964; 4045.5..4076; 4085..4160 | -0.08 mag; 23.3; 24.5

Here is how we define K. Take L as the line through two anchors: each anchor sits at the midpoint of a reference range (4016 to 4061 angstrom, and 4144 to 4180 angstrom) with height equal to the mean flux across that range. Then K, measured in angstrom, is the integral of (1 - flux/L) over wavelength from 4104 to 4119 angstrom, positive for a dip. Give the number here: 1.0 angstrom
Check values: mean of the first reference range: 26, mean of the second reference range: 25.8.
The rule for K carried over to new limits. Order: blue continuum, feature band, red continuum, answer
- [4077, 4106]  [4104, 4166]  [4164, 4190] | -3.05 angstrom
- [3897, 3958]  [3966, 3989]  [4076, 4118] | 3.22 angstrom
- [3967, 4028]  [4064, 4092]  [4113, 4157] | -0.77 angstrom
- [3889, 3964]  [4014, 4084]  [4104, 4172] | -4.22 angstrom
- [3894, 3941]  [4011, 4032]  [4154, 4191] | -1.92 angstrom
